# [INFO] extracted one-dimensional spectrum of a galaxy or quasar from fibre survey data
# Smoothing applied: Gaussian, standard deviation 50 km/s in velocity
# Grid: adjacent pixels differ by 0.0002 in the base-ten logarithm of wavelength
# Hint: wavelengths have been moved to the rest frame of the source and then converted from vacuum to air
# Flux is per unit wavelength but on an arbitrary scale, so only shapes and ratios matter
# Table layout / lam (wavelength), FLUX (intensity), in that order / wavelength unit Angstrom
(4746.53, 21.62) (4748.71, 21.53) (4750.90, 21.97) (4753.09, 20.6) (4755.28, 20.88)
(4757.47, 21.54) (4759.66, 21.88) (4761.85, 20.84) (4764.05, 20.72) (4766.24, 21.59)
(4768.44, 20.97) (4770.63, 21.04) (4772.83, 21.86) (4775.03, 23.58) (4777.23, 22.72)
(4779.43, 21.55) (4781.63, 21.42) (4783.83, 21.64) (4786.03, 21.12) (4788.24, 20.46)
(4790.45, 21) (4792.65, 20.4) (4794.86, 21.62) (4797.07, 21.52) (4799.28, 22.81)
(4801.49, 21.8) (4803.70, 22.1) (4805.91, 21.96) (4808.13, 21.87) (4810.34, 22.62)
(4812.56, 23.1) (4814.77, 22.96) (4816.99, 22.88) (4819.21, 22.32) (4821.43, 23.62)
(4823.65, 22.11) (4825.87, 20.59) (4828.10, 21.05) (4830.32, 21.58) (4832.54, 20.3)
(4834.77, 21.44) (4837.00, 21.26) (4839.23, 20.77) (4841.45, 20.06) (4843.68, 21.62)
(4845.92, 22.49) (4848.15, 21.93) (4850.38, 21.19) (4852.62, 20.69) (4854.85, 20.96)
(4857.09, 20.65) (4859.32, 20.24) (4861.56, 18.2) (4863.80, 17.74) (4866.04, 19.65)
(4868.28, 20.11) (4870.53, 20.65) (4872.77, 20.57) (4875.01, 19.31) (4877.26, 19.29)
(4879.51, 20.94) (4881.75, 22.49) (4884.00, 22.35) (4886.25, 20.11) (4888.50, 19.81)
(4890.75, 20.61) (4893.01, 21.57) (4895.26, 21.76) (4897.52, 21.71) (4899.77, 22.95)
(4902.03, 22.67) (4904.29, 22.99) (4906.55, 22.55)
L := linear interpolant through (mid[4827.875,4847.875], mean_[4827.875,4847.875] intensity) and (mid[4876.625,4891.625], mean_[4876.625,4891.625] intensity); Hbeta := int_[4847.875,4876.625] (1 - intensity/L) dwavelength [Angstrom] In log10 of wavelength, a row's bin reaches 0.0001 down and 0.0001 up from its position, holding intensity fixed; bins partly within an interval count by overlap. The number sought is 1.3 Angstrom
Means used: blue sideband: 21.2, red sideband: 20.9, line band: 20.1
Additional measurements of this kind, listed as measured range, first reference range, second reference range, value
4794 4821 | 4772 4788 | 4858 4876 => -1.5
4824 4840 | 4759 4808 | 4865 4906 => 0.2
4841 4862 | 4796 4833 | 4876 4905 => 0.8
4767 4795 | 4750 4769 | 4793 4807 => 0.1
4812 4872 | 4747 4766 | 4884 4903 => 0.8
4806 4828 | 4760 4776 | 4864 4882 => -1.6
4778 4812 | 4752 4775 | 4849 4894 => -1.0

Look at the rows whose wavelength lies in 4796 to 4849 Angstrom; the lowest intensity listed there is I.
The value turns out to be 20.06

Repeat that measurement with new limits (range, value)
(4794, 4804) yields 21.52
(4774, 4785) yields 21.42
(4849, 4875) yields 17.74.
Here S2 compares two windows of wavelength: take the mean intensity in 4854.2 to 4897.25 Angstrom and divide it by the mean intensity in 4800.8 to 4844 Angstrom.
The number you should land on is 0.9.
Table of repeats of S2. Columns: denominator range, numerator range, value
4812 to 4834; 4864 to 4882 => 0.91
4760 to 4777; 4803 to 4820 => 1.04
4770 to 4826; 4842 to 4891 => 0.93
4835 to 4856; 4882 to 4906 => 1.02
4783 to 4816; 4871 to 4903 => 0.97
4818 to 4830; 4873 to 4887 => 0.95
